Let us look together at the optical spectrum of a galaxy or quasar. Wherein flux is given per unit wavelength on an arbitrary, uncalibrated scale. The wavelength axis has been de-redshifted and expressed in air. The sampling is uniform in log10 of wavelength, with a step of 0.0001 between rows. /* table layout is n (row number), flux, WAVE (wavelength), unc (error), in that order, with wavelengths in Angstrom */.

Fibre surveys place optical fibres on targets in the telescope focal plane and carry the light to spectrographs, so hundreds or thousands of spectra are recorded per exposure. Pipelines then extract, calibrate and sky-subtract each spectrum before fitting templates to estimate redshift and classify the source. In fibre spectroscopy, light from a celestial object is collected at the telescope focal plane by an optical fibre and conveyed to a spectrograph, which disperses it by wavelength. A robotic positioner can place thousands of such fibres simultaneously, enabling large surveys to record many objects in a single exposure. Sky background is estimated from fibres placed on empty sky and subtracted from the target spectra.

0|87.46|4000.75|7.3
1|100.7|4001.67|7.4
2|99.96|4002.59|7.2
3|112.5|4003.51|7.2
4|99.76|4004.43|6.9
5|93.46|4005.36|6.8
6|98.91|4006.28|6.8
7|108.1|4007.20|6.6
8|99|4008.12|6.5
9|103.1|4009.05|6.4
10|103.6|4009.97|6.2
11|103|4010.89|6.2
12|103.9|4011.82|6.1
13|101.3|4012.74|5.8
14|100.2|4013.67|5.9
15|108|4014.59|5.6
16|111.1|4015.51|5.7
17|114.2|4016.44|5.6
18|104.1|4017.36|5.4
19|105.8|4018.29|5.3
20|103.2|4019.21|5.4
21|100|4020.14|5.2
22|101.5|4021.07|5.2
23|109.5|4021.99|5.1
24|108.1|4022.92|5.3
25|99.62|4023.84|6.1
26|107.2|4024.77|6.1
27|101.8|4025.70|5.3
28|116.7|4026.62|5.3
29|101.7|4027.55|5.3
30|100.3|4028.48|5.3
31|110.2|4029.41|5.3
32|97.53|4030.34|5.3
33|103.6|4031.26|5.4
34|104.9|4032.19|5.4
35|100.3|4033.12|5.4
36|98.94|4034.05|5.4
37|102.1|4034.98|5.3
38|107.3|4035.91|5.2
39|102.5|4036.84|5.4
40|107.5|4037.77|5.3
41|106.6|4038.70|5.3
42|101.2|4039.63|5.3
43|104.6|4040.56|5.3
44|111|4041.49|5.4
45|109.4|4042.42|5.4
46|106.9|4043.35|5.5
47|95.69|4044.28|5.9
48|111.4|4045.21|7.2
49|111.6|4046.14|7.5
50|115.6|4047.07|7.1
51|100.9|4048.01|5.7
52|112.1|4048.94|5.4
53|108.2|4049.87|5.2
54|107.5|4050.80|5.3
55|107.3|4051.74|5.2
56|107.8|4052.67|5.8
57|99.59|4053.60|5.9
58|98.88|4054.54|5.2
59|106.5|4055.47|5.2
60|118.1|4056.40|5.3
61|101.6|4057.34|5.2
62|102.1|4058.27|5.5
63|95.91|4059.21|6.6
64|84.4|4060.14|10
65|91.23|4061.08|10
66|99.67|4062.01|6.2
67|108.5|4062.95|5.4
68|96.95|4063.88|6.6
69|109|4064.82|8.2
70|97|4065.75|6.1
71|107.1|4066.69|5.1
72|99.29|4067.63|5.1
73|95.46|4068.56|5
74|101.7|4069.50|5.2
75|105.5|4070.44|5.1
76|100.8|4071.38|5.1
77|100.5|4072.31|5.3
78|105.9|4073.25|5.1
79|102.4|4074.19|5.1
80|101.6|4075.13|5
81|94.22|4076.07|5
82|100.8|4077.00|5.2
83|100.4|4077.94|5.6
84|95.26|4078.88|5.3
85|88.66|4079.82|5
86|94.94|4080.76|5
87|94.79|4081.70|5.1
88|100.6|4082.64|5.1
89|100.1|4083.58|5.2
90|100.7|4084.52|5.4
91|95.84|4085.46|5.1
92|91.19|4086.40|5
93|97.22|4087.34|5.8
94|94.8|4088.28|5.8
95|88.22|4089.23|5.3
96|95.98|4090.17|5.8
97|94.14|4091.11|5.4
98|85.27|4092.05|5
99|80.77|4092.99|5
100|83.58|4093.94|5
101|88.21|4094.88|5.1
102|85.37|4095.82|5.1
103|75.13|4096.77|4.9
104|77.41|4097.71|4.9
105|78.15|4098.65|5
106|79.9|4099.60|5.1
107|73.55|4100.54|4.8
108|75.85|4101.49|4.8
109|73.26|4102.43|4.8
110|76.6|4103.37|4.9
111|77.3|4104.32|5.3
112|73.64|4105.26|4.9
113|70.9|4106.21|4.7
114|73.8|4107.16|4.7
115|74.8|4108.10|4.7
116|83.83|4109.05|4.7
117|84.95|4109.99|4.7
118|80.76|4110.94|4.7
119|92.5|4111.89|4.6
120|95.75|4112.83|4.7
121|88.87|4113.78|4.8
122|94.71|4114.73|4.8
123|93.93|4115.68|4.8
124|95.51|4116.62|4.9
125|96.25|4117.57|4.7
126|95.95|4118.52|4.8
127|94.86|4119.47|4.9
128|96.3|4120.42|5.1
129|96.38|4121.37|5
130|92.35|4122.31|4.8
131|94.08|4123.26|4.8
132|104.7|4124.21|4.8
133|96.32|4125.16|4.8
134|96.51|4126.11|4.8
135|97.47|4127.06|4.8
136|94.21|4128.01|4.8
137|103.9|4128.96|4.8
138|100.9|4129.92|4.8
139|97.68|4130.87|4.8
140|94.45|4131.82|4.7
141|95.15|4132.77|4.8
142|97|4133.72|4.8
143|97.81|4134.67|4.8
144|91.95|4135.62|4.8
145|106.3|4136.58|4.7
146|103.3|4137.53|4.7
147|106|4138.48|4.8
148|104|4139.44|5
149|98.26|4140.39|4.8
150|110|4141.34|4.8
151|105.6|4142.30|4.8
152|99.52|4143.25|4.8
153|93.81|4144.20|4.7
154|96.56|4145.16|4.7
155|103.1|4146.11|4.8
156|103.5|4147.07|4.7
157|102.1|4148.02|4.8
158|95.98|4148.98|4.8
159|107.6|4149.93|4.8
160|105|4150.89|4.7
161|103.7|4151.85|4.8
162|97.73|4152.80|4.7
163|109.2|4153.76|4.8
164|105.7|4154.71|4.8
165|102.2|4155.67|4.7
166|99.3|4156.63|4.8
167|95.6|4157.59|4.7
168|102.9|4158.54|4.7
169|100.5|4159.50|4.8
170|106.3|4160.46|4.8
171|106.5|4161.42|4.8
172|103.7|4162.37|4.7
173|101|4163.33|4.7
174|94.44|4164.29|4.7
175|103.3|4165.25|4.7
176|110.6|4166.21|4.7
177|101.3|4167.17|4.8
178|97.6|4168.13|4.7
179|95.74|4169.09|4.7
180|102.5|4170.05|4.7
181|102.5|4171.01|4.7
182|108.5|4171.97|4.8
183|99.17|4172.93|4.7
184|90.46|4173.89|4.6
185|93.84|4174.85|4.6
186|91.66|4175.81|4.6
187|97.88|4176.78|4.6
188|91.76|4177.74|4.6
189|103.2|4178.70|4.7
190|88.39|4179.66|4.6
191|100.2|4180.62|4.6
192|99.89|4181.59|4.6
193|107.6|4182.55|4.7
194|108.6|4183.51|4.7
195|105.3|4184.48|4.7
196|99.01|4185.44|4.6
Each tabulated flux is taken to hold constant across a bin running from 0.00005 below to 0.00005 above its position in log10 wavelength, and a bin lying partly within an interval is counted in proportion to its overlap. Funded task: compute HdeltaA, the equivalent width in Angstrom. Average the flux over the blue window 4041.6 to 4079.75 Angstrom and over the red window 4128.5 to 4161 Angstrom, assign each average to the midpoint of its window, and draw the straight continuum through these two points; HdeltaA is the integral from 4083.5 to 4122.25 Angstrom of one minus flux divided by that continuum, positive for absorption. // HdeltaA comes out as 5.9 Angstrom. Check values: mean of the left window 103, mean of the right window 101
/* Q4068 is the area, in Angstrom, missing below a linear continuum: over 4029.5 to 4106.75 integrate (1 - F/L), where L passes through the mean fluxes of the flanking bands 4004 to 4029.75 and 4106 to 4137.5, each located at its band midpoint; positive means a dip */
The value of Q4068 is 1.59 Angstrom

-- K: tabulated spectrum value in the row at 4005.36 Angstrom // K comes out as 93.46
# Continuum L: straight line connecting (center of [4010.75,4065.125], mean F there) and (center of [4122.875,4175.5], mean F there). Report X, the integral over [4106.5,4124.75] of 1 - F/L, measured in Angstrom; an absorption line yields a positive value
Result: 2.0 Angstrom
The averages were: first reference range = 104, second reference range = 101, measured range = 90.9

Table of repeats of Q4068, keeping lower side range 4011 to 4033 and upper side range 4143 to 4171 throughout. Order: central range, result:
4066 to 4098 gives 2.6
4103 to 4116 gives 2.5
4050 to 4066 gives 0.3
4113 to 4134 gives 1.3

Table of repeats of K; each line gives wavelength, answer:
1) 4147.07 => 103.5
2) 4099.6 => 79.9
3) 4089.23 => 88.22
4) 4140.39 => 98.26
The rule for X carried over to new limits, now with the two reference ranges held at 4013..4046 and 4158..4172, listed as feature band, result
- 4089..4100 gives 2.06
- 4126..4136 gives 0.57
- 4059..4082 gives 1.16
